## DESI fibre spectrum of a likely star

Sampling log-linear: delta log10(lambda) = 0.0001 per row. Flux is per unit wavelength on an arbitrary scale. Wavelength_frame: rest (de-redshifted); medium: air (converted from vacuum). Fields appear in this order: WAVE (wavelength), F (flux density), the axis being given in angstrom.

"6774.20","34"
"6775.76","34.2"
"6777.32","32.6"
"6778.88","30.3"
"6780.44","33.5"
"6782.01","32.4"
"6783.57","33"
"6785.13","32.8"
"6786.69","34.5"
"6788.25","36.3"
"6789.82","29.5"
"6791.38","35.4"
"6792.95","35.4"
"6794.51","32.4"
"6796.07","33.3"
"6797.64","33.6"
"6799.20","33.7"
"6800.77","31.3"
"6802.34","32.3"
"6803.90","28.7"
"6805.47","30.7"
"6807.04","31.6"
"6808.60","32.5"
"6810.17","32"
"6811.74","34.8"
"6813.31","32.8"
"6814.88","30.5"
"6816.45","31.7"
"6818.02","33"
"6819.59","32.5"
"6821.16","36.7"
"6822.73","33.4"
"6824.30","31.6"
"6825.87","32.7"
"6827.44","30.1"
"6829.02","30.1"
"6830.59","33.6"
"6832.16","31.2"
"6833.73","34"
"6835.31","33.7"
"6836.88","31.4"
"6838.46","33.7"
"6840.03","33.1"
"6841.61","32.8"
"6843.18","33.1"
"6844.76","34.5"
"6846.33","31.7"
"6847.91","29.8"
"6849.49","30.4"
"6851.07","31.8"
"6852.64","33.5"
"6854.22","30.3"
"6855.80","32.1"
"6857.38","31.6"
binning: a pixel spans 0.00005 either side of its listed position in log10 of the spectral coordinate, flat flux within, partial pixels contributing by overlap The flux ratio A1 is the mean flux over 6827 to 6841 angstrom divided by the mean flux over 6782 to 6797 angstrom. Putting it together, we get 0.96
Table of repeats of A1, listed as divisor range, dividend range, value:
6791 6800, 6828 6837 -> 0.95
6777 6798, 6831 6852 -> 0.98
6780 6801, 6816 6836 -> 0.98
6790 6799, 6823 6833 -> 0.94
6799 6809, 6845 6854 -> 1.01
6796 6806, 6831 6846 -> 1.04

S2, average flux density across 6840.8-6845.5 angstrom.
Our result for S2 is 33.4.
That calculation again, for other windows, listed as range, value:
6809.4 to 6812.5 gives 33.4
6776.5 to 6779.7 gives 31.5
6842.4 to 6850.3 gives 31.9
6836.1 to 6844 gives 32.8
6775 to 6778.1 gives 33.4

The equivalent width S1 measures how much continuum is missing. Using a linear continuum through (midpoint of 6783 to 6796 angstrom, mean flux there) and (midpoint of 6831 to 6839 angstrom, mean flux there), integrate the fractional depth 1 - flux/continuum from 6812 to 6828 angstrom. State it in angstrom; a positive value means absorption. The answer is 0.2 angstrom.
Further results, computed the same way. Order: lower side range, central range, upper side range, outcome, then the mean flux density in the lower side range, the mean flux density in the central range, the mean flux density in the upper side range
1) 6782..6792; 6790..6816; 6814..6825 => 0.5 angstrom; 33.5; 32.5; 32.8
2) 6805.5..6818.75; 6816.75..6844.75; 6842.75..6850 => -0.6 angstrom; 32.3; 32.8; 31.9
